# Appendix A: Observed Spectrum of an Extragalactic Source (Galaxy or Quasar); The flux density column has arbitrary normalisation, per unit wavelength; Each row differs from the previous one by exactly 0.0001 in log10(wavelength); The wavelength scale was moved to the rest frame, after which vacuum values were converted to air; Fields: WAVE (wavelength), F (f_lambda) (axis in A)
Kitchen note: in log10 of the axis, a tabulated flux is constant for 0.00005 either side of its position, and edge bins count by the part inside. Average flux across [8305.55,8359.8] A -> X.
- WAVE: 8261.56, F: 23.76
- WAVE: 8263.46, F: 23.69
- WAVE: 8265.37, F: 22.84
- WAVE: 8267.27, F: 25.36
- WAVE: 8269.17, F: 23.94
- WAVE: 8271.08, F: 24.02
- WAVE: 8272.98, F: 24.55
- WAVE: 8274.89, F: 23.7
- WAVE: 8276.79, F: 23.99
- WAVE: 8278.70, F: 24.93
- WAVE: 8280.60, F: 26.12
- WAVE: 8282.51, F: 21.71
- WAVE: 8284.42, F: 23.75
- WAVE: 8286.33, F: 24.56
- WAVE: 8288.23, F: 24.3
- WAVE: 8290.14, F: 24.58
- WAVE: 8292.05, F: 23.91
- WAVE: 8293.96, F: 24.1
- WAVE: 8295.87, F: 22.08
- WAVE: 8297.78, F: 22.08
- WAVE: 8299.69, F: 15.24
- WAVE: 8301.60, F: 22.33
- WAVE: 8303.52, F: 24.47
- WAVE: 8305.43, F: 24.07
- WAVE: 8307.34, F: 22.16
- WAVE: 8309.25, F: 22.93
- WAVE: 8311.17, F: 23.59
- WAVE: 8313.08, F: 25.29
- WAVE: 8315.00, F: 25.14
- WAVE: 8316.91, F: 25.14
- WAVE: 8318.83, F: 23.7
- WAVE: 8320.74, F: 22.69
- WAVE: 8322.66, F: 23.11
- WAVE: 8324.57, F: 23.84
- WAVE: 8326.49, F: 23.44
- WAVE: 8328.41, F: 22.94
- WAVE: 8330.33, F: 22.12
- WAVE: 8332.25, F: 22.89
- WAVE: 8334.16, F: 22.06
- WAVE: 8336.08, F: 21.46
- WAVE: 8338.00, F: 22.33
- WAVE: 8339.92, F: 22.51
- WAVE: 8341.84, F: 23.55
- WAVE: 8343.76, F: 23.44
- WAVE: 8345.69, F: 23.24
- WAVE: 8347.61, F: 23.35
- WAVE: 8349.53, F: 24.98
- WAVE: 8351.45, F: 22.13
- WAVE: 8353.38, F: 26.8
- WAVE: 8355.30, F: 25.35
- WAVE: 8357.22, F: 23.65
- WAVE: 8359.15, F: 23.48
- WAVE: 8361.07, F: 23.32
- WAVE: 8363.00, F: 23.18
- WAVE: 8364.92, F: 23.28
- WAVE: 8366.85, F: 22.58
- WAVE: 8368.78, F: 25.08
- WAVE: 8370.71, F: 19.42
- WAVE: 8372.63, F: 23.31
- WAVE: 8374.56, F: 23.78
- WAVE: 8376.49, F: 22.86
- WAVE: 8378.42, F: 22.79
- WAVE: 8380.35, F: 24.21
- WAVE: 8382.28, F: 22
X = 23.5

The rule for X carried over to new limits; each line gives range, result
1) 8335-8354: 23.3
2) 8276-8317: 23.4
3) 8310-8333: 23.6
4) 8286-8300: 22.9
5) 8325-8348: 22.8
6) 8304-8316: 23.9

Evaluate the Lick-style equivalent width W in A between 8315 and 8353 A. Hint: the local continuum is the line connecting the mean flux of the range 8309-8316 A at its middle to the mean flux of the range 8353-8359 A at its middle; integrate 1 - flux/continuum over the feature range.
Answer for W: 2.2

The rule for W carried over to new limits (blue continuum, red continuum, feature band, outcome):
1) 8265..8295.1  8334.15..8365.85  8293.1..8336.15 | 1.59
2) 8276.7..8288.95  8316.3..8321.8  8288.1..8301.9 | 1.06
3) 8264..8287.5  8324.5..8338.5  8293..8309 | 0.89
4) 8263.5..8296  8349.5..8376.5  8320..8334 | 0.47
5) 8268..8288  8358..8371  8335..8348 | 0.31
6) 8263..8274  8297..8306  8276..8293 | -1.03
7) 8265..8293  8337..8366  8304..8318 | -0.07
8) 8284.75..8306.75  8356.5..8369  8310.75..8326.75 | -0.67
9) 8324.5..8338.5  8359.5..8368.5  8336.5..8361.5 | -0.78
